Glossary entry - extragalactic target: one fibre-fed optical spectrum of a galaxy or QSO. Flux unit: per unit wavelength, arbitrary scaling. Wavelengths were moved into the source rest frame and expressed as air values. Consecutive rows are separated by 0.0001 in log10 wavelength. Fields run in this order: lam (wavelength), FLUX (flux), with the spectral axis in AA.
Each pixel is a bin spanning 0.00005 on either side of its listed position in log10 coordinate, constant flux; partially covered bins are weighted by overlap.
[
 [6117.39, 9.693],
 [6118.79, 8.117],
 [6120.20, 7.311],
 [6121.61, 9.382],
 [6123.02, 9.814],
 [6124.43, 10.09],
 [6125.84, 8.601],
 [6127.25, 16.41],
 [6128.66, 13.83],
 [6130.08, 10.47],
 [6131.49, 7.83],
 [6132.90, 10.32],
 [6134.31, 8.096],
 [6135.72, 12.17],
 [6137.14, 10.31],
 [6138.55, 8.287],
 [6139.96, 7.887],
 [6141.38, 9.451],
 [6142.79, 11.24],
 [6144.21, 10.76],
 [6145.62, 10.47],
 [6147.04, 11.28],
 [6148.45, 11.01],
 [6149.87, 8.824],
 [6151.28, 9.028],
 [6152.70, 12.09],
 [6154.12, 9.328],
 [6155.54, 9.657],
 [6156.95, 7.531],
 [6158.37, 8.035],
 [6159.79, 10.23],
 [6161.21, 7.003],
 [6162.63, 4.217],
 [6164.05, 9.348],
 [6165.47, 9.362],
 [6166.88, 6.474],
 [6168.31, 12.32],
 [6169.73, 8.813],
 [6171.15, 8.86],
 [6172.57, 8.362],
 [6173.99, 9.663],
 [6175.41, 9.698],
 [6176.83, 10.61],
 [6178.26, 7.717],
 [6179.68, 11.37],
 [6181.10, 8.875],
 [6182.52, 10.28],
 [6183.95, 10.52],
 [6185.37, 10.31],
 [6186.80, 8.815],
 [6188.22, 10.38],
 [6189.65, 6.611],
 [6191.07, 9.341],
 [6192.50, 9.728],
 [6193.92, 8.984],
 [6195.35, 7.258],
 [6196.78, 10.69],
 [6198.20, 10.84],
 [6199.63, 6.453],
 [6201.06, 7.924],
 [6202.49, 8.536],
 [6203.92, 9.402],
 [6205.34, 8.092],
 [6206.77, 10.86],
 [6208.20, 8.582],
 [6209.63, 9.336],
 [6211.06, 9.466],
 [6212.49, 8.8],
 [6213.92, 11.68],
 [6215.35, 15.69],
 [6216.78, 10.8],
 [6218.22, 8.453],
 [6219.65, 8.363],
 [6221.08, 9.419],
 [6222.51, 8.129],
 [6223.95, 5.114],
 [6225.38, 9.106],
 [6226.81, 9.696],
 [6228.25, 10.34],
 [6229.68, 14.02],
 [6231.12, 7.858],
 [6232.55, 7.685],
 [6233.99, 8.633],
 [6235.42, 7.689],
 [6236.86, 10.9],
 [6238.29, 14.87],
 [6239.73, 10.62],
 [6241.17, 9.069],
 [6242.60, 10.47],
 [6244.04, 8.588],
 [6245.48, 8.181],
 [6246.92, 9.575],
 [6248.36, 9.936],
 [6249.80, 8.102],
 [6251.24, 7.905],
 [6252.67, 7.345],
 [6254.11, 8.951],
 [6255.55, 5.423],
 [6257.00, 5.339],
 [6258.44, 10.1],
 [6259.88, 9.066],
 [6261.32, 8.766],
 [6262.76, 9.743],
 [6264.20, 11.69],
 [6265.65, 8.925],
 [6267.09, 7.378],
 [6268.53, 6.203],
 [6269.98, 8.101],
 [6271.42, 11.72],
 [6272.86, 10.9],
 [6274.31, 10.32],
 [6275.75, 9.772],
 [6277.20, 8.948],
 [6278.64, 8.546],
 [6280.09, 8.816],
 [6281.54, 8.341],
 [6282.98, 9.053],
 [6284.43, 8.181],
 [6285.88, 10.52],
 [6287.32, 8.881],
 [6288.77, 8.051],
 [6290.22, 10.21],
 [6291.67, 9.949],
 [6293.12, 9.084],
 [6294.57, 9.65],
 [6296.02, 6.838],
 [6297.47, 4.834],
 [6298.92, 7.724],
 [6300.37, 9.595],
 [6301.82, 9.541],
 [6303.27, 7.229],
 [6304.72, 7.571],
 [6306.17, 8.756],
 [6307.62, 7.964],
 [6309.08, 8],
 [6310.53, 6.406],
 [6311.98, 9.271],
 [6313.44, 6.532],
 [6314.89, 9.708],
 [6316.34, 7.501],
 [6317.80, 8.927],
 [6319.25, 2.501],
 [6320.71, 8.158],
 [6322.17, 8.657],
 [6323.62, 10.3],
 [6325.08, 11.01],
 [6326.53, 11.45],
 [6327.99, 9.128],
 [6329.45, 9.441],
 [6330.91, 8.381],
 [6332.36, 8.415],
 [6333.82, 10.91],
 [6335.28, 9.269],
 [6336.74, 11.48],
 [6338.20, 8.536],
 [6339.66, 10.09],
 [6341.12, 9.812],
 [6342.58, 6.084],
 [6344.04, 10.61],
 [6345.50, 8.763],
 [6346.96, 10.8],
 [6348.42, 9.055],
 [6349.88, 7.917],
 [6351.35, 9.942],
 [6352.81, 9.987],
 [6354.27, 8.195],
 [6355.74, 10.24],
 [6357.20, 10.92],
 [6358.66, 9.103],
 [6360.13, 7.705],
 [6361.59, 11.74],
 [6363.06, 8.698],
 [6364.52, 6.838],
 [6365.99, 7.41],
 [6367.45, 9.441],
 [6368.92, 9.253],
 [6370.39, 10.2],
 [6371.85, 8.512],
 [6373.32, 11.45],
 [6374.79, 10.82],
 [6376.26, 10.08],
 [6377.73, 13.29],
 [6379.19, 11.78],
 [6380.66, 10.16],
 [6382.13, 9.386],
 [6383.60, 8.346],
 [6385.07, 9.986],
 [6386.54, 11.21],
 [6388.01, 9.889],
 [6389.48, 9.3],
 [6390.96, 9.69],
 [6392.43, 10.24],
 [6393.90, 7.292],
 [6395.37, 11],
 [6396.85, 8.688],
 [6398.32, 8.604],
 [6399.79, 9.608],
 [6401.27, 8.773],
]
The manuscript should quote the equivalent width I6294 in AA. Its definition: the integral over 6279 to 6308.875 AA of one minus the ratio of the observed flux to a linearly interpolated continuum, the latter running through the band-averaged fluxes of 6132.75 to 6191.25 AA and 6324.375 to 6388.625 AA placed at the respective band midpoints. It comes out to 3.3 AA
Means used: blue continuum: 9.4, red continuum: 9.68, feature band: 8.53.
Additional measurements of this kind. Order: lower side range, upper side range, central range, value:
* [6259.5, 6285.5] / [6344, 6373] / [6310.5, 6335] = 1.37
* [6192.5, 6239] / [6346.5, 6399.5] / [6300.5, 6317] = 2.55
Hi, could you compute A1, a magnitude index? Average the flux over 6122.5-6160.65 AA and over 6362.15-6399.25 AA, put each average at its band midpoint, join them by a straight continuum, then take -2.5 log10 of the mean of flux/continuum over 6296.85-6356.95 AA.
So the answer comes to 0.116 mag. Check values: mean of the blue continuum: 10.1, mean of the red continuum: 9.67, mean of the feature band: 8.78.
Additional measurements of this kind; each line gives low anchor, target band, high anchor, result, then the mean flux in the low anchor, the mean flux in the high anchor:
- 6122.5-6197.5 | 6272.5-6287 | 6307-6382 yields 0.01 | 9.6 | 9.24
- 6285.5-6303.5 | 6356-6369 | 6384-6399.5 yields 0.03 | 8.63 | 9.56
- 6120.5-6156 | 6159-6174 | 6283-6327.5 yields 0.16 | 10.2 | 8.45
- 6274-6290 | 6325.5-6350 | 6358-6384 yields 0.00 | 9.04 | 9.7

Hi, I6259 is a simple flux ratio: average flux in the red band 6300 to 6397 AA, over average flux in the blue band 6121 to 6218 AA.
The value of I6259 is 0.96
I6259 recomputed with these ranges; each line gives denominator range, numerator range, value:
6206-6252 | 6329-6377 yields 0.98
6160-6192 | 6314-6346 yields 1.00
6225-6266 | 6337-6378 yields 1.02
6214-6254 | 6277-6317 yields 0.88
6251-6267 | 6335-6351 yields 1.10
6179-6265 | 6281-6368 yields 0.95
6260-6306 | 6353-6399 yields 1.09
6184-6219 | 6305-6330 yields 0.89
